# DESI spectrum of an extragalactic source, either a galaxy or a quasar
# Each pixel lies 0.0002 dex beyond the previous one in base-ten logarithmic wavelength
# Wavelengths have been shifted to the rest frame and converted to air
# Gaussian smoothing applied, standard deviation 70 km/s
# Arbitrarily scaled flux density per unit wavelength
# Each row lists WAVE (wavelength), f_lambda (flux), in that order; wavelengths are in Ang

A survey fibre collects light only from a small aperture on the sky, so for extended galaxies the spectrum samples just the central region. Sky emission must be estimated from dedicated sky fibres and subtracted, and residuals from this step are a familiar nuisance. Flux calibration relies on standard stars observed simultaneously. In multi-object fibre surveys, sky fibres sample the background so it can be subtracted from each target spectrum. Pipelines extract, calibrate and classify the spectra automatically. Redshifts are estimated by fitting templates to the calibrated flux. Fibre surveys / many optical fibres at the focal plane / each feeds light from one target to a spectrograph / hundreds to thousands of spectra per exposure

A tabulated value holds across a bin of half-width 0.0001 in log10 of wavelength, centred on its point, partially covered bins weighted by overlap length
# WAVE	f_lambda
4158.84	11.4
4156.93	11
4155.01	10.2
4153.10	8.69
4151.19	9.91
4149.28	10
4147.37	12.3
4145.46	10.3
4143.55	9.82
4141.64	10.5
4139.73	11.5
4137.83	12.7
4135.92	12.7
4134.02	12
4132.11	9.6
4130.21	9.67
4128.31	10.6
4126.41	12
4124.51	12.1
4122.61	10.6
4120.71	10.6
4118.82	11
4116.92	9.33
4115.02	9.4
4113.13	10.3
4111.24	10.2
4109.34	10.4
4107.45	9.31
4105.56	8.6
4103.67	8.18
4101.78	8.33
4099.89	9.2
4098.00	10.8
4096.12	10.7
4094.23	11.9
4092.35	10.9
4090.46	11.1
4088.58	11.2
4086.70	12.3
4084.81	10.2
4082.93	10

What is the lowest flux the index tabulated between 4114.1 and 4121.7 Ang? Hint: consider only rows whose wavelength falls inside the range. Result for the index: 9.33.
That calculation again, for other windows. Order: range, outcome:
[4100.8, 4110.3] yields 8.18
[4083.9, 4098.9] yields 10.2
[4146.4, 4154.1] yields 8.69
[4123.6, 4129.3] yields 10.6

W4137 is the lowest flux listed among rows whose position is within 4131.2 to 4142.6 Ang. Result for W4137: 9.6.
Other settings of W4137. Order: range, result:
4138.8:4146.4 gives 9.82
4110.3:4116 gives 9.4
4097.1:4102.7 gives 8.33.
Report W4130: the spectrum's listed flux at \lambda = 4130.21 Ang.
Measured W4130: 9.67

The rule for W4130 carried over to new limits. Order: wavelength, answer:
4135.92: 12.7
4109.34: 10.4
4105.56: 8.6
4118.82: 11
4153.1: 8.69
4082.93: 10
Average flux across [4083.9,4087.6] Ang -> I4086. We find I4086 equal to 11.2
